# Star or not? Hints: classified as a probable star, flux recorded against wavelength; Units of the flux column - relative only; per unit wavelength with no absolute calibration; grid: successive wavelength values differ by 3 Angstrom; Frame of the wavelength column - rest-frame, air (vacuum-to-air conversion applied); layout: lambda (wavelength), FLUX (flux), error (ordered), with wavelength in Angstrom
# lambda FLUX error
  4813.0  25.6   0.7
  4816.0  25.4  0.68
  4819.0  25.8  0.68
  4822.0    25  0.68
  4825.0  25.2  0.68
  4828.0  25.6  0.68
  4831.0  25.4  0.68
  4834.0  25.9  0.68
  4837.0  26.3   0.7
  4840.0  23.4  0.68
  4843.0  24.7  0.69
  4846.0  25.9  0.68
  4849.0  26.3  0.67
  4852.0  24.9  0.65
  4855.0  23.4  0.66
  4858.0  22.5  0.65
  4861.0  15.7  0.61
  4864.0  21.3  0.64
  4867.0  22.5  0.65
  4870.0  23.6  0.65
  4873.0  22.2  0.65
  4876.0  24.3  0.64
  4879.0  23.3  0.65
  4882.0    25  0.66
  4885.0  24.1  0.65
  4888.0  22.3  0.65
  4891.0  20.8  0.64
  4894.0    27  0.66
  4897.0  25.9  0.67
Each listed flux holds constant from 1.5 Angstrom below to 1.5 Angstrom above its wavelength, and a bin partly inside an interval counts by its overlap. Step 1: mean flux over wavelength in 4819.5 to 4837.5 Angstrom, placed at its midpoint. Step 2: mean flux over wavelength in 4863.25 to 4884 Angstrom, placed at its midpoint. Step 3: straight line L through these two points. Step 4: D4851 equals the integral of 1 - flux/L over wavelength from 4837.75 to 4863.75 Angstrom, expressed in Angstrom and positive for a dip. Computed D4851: 1.2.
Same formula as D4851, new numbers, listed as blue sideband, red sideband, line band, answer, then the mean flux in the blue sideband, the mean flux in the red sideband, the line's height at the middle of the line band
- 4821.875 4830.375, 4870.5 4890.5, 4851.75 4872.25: 1.91 Angstrom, 25.3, 23.4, 24.1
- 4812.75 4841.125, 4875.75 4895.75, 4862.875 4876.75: 0.86 Angstrom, 25.4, 23.8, 24.2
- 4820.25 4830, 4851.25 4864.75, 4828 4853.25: -2.10 Angstrom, 25.3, 21.4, 23.4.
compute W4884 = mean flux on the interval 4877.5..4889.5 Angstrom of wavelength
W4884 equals 23.7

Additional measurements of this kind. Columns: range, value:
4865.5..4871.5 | 23.1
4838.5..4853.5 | 25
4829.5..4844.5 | 25.1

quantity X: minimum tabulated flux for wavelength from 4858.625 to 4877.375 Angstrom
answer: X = 15.7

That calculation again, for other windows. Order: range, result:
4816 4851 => 23.4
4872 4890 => 22.2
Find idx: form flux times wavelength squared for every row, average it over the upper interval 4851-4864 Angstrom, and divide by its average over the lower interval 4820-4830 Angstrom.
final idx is 0.86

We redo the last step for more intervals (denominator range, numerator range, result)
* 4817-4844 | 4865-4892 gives 0.93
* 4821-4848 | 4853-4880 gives 0.89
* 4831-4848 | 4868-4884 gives 0.95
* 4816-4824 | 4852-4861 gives 0.88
